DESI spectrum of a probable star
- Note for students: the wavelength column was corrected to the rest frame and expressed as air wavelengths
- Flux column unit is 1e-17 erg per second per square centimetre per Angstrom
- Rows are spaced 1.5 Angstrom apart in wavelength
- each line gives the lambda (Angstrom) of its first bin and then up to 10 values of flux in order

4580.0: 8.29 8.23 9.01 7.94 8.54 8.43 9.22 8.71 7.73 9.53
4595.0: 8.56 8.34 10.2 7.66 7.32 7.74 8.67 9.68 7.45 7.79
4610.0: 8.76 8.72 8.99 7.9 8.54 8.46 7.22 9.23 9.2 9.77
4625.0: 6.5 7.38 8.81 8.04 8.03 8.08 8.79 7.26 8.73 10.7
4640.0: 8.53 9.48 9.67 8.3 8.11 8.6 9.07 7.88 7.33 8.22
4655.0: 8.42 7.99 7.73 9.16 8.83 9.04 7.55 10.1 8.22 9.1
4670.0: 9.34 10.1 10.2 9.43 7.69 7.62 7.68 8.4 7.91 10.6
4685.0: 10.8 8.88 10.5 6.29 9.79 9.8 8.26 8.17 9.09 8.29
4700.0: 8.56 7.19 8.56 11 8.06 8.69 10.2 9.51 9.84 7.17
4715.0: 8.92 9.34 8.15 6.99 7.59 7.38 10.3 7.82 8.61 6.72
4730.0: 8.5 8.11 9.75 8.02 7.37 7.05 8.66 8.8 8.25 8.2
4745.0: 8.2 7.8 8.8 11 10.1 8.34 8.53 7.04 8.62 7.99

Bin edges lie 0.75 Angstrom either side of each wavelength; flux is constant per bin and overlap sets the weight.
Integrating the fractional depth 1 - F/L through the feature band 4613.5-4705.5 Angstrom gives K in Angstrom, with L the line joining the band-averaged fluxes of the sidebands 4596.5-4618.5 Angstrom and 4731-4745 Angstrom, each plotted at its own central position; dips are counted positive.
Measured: -3.5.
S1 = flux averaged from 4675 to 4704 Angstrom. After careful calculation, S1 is 8.66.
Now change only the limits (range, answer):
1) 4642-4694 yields 8.77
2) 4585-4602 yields 8.55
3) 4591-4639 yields 8.42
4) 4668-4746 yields 8.64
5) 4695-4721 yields 8.66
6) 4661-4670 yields 8.85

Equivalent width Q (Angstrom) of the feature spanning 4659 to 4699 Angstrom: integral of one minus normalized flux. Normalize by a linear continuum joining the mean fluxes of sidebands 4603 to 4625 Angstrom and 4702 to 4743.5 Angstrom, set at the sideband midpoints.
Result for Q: -2.01 Angstrom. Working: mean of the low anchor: 8.52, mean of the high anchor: 8.48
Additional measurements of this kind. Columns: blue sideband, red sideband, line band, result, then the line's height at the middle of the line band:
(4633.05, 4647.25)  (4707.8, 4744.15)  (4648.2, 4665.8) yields 0.7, 8.74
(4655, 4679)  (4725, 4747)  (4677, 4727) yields -1.6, 8.44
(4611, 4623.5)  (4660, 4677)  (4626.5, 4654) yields 0.9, 8.8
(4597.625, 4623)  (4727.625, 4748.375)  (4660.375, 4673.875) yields -1.4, 8.31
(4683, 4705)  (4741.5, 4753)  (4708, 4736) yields 1.5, 8.93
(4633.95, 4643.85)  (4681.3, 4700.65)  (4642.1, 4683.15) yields 1.9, 9.02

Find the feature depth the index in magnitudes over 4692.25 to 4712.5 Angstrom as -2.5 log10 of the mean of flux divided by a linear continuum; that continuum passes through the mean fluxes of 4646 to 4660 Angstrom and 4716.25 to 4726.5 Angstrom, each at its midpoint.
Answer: -0.091 mag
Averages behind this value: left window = 8.24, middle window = 8.91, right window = 8.18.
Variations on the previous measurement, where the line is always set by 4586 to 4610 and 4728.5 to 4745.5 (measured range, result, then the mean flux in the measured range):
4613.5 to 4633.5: 0.02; 8.26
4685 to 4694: -0.10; 9.13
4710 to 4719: -0.06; 8.75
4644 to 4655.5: 0.02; 8.24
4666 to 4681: -0.06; 8.81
